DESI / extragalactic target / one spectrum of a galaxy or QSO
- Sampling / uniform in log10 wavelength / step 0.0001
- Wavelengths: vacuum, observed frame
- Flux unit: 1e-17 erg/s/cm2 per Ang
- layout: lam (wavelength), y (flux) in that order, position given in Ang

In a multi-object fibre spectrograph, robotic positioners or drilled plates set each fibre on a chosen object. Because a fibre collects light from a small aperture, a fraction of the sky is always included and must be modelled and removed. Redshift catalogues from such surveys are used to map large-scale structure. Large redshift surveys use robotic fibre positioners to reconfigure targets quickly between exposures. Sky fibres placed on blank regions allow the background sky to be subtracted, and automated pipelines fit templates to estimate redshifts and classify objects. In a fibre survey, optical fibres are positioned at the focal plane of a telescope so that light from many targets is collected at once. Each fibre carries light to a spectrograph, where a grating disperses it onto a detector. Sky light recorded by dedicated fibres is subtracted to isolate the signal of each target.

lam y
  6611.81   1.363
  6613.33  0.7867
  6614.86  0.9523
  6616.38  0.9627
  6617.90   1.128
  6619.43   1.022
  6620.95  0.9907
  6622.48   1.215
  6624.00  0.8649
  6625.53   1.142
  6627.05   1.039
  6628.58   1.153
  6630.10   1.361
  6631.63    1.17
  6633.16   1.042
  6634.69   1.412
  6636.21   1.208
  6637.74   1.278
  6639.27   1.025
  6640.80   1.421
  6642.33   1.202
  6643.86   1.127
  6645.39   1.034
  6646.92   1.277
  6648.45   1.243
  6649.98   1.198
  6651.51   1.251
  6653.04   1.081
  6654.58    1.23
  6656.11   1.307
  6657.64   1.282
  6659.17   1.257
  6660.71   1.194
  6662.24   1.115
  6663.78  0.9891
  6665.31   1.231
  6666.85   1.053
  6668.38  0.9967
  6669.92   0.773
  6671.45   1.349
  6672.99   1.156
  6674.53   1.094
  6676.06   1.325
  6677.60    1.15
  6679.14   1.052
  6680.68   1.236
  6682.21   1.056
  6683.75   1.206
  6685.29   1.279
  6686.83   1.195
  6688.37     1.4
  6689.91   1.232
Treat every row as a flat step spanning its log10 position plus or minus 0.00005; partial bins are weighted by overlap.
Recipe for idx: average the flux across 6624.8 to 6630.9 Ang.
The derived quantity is 1.17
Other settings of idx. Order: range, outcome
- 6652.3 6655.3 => 1.15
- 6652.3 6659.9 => 1.23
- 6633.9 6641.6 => 1.27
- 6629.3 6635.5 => 1.25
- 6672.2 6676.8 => 1.19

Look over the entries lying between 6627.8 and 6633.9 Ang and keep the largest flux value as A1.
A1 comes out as 1.361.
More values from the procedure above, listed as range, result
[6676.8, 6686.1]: 1.279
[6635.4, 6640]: 1.278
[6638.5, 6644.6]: 1.421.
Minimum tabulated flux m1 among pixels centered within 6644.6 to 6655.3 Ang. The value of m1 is 1.034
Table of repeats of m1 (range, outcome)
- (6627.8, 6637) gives 1.042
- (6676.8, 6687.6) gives 1.052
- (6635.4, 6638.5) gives 1.208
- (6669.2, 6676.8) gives 0.773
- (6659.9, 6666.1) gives 0.9891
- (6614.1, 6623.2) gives 0.9523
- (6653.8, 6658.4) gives 1.23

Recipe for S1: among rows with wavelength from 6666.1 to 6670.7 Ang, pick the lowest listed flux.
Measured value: 0.773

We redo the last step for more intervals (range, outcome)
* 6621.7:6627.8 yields 0.8649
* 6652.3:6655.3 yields 1.081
